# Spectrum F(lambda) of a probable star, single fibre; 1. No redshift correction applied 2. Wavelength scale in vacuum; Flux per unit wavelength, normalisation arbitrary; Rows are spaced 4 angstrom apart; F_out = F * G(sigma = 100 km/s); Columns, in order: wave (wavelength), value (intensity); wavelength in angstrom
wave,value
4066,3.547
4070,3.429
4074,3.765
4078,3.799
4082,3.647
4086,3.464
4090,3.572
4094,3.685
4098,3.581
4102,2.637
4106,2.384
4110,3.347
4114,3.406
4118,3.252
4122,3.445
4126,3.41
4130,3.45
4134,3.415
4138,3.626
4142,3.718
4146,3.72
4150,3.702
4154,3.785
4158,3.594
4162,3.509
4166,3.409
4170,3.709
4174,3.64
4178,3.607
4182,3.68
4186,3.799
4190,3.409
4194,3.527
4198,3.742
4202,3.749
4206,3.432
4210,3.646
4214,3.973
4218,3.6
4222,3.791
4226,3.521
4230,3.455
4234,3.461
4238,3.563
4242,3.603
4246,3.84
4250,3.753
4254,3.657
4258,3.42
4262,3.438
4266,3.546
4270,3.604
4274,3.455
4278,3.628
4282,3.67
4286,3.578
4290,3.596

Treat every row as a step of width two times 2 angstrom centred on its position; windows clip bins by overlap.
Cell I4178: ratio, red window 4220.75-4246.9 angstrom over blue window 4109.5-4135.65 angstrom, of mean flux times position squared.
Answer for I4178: 1.12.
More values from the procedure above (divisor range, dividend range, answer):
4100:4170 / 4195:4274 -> 1.11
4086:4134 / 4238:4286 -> 1.17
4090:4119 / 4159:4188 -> 1.17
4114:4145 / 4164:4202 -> 1.07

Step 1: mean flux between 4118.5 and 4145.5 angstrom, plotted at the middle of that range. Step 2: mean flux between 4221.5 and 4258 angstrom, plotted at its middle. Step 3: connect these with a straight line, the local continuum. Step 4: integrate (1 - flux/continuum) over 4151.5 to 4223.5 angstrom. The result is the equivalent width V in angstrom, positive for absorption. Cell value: -1.7 angstrom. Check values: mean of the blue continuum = 3.51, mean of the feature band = 3.64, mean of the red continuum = 3.61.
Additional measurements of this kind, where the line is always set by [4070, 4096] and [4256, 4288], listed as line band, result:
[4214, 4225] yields -0.50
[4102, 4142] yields 3.61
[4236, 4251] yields -0.54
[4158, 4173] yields 0.17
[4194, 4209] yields -0.20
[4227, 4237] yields 0.25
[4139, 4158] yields -0.56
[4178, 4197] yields -0.14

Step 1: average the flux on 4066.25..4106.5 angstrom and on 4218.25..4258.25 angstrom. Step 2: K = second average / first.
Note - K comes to 1.1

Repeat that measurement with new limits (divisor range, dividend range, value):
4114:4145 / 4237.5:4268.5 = 1.04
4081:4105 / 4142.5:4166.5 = 1.08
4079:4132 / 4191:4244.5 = 1.08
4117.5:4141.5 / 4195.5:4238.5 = 1.05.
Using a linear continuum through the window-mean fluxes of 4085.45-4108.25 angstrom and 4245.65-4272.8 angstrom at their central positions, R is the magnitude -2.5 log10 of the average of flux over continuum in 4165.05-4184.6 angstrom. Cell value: -0.07 mag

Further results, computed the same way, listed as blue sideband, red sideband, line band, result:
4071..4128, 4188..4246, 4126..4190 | -0.03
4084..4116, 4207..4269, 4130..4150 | -0.08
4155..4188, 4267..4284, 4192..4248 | -0.01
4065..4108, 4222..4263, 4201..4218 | -0.04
